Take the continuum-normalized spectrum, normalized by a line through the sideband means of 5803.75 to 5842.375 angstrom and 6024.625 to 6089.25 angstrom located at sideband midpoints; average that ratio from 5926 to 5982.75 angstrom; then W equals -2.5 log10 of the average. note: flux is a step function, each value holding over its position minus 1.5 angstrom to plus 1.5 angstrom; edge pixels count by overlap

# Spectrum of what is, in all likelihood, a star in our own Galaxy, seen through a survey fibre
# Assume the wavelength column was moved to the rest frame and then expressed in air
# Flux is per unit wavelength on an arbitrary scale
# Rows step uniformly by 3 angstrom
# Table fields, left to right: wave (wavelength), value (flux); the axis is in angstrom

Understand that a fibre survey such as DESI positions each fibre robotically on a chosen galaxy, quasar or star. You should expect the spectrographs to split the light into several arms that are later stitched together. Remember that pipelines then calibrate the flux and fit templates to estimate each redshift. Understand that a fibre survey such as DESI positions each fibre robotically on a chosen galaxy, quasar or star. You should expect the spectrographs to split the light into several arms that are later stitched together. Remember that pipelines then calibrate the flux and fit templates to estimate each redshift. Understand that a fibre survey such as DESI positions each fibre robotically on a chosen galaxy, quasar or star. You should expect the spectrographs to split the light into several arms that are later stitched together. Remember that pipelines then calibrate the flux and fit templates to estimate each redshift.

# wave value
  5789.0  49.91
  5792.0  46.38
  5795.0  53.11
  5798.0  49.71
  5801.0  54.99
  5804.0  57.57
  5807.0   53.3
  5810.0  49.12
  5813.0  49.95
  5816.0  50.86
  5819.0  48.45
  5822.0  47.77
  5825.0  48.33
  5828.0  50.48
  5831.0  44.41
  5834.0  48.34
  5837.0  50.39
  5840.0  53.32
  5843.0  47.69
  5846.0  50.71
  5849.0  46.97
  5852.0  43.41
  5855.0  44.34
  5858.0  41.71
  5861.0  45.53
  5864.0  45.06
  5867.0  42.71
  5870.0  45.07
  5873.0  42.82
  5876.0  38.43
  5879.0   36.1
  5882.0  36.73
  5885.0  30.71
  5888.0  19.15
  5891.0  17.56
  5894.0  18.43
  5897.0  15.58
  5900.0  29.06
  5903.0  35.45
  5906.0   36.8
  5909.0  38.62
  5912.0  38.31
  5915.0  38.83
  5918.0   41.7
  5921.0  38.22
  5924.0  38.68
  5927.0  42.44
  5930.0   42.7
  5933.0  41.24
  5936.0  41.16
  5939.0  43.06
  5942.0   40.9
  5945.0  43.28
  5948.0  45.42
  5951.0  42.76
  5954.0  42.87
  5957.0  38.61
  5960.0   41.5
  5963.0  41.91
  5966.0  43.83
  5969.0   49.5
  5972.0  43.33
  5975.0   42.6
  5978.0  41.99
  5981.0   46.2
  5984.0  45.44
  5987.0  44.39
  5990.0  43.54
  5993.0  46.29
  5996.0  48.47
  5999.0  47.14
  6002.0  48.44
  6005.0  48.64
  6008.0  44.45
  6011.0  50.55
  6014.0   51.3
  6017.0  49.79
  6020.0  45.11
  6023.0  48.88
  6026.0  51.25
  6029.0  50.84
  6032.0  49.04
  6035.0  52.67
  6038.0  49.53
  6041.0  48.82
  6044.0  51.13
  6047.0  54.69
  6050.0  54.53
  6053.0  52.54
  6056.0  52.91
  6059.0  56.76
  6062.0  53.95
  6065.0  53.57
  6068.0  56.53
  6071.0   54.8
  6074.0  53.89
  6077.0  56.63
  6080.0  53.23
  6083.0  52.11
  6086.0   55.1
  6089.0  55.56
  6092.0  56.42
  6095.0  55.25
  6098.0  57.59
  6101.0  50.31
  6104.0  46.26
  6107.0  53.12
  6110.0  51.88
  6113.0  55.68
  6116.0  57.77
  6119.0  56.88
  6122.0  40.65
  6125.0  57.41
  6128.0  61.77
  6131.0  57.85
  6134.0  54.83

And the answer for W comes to 0.20 mag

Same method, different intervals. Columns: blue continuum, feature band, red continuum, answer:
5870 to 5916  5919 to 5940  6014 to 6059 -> -0.12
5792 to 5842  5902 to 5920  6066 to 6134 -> 0.33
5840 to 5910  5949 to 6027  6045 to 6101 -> 0.04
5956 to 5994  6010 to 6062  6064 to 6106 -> -0.04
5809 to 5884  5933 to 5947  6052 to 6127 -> 0.16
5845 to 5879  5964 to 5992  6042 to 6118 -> 0.11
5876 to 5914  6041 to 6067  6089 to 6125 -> -0.13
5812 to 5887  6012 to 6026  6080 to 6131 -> 0.04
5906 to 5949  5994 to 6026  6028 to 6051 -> 0.00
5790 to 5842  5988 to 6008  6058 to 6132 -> 0.13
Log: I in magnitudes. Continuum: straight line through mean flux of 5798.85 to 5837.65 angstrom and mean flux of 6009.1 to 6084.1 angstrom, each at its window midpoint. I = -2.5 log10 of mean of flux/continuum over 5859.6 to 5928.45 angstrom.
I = 0.40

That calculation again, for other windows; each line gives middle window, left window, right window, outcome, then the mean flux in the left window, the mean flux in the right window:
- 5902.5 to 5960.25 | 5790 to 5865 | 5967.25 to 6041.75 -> 0.181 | 48.9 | 47.5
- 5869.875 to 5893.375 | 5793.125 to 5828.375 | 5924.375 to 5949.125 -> 0.398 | 51.1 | 42.3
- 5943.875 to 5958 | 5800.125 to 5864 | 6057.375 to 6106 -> 0.201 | 48.8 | 54.2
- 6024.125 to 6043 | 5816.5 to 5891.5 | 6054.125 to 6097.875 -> 0.047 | 43.1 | 54.8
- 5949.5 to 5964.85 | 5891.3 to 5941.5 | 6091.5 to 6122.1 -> -0.052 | 35.9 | 53.3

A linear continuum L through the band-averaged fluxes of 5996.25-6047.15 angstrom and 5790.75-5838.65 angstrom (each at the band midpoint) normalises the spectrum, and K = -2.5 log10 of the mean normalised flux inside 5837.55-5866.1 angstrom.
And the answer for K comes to 0.079 mag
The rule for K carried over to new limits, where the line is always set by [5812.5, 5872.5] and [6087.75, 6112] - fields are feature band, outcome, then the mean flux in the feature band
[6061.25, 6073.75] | -0.043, 54.7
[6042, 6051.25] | -0.023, 53.2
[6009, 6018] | 0.021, 50.2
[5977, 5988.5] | 0.135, 44.6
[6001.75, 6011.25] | 0.076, 47.6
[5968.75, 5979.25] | 0.150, 43.8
